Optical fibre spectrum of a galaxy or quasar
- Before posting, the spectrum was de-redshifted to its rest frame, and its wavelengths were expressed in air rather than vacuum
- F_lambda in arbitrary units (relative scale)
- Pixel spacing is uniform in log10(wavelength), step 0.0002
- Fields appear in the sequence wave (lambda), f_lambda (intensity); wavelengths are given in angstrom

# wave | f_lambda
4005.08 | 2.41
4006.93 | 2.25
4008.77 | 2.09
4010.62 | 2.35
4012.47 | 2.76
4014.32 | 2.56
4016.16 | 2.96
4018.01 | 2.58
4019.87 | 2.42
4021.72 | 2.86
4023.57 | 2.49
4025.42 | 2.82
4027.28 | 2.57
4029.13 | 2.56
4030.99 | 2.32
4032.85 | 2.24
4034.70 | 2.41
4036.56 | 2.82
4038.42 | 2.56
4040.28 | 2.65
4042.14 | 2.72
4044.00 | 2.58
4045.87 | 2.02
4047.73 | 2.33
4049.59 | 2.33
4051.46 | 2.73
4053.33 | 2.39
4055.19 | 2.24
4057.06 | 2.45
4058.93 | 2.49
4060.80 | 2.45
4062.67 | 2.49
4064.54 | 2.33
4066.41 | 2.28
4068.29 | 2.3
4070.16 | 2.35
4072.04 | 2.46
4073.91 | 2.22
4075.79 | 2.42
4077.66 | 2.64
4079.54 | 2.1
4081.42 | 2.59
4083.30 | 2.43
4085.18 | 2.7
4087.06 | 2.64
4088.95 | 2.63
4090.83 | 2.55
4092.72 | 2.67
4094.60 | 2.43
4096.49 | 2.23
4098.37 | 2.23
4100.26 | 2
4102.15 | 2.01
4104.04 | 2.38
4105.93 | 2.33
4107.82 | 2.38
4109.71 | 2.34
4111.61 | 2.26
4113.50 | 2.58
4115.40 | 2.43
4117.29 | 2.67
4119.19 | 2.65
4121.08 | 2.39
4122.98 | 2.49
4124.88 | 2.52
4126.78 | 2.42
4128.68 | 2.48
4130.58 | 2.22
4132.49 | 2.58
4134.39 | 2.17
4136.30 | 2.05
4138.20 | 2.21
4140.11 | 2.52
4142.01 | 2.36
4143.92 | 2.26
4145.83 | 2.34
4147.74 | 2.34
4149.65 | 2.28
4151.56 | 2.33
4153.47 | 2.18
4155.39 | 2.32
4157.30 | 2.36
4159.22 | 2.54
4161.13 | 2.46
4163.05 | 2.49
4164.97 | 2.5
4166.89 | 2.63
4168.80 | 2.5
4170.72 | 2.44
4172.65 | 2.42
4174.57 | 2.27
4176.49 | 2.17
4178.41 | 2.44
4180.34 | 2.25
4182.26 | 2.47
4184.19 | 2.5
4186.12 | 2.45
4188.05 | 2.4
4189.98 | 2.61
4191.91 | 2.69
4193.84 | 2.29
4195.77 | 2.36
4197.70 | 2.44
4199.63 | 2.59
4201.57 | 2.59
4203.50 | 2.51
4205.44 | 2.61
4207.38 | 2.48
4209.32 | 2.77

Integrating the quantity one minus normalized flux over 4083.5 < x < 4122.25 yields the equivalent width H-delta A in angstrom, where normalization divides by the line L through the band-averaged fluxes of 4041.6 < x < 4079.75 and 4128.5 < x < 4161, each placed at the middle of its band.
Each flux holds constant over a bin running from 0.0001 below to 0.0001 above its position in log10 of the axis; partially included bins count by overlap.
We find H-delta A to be -1.04 angstrom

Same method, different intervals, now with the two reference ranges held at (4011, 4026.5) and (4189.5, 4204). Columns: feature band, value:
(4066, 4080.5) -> 1.5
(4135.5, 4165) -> 2.4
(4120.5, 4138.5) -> 1.5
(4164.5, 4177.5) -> 0.6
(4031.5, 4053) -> 1.3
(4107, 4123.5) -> 0.7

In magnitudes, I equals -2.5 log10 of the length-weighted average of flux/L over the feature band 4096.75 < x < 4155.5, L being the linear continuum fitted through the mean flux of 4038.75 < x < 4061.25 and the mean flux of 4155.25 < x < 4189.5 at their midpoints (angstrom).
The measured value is 0.042 mag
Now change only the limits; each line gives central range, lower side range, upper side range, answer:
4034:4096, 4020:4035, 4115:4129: 0.026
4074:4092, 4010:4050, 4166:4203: 0.001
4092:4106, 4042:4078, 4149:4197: 0.060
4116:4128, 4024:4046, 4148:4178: -0.036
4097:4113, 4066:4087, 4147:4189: 0.076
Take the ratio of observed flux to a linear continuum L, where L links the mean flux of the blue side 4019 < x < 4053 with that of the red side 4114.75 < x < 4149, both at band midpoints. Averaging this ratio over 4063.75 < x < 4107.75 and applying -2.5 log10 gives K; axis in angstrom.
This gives 0.030 mag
